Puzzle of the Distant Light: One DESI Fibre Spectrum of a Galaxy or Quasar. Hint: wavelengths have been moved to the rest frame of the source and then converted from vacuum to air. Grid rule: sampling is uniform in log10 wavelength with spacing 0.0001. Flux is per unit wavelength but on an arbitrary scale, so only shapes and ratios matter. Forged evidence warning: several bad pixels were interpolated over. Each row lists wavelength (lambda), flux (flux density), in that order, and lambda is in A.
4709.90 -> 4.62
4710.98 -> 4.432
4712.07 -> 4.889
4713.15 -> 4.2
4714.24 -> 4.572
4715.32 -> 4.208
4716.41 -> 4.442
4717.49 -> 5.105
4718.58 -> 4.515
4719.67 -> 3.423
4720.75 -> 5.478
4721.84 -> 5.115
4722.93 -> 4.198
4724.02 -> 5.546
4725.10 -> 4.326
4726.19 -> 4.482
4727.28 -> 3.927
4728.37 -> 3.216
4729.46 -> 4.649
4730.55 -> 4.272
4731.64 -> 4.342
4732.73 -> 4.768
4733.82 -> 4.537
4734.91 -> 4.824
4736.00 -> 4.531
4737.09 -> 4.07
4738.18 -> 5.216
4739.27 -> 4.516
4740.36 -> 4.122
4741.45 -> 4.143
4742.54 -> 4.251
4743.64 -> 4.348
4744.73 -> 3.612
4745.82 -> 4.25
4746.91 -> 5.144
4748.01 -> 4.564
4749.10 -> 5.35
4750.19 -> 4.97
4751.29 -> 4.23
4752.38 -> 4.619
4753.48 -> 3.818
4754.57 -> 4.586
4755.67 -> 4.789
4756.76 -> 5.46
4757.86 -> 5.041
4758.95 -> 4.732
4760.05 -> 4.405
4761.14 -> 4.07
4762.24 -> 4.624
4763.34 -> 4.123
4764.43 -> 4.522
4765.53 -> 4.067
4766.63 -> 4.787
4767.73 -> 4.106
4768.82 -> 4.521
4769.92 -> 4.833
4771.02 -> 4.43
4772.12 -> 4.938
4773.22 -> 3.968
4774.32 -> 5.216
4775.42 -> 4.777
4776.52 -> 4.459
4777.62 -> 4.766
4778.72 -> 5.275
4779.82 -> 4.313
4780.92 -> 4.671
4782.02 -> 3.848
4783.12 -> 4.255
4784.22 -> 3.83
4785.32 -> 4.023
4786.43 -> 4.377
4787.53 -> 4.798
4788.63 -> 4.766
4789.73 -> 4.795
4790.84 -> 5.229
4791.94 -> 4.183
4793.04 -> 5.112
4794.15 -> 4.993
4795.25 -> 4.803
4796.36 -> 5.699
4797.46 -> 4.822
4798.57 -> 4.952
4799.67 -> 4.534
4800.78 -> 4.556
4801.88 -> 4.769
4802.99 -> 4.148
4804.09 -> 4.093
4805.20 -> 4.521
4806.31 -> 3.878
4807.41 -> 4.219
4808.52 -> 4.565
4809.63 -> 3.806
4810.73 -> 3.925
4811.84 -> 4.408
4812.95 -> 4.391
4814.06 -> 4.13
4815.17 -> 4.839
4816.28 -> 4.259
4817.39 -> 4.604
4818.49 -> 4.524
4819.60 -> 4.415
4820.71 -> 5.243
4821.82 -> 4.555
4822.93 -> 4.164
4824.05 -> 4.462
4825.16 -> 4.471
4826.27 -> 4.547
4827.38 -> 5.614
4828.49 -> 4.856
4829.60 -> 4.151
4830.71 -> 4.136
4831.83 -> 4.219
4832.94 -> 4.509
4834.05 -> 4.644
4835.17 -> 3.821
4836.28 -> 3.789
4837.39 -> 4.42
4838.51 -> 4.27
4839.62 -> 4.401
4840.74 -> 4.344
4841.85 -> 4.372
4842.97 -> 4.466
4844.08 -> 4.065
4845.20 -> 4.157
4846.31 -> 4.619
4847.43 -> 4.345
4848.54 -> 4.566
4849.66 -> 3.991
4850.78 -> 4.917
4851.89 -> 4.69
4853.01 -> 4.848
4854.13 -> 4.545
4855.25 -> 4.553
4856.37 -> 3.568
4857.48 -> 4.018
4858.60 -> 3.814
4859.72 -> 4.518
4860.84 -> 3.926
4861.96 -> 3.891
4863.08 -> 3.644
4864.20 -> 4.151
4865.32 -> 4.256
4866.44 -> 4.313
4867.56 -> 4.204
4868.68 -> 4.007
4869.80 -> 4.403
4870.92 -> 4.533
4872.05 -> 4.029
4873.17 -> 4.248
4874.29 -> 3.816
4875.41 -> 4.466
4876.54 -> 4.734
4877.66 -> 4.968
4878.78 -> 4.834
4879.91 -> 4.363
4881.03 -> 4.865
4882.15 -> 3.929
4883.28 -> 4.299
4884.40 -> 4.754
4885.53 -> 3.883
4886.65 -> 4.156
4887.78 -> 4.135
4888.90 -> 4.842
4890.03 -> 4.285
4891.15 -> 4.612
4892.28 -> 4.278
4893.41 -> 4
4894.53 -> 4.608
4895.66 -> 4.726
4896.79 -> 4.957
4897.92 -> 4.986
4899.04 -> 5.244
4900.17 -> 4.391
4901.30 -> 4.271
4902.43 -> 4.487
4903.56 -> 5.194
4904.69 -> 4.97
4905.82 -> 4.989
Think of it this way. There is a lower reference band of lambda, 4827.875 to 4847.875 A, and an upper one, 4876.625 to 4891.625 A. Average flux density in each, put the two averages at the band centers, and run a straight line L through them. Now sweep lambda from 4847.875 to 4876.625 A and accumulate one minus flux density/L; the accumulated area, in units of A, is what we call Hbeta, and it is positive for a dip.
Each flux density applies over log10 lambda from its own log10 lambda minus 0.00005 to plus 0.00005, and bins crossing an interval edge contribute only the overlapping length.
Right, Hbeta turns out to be 1.0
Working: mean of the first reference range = 4.31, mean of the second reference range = 4.47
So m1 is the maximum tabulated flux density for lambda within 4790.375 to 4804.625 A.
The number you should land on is 5.699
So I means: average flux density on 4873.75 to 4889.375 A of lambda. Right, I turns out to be 4.43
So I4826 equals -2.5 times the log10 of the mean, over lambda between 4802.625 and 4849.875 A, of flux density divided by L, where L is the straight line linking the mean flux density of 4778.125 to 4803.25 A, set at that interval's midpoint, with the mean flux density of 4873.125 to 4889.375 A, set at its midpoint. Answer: 0.045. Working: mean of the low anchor 4.65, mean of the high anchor 4.42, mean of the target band 4.37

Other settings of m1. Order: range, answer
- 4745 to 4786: 5.46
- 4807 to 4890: 5.614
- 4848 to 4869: 4.917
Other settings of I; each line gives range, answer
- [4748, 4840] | 4.53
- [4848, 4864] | 4.25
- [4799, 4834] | 4.44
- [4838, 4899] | 4.36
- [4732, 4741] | 4.57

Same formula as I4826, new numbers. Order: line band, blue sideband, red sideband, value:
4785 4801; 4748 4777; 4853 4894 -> -0.07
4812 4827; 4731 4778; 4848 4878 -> -0.03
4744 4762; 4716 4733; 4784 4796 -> -0.01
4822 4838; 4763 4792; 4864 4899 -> 0.01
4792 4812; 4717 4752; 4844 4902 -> -0.02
